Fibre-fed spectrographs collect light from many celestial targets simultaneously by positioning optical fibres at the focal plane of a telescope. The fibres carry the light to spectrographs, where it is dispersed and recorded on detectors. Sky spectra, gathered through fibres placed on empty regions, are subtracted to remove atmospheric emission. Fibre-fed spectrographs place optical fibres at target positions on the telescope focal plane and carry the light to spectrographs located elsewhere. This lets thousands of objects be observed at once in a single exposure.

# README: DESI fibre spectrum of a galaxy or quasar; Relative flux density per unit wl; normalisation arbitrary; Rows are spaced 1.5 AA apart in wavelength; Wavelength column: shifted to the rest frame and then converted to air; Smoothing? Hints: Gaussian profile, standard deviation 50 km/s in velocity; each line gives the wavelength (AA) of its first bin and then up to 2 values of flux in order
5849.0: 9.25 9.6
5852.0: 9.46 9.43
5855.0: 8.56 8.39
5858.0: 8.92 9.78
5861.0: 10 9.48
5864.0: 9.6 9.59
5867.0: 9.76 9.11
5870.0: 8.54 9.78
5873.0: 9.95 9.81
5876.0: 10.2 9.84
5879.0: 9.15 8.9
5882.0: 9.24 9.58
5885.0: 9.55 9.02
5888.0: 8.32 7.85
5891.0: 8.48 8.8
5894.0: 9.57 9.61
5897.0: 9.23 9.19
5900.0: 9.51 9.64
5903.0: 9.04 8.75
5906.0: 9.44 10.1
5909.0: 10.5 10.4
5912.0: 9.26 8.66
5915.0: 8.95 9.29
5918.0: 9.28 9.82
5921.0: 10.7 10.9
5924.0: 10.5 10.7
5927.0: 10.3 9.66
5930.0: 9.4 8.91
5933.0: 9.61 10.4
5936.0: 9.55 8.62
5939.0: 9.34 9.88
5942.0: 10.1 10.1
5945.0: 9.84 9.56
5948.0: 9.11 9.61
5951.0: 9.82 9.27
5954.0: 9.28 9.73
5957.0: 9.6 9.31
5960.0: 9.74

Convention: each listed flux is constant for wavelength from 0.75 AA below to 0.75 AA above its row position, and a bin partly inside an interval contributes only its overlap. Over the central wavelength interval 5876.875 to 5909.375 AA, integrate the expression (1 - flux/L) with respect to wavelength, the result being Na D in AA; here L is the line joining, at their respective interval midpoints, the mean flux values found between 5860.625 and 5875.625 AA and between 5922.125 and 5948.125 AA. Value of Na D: 1.5 AA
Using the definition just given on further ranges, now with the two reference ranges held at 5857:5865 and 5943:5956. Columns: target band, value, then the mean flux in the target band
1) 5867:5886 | 0.1 AA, 9.48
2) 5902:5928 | -0.7 AA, 9.8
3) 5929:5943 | 0.0 AA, 9.55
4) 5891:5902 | 0.3 AA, 9.3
